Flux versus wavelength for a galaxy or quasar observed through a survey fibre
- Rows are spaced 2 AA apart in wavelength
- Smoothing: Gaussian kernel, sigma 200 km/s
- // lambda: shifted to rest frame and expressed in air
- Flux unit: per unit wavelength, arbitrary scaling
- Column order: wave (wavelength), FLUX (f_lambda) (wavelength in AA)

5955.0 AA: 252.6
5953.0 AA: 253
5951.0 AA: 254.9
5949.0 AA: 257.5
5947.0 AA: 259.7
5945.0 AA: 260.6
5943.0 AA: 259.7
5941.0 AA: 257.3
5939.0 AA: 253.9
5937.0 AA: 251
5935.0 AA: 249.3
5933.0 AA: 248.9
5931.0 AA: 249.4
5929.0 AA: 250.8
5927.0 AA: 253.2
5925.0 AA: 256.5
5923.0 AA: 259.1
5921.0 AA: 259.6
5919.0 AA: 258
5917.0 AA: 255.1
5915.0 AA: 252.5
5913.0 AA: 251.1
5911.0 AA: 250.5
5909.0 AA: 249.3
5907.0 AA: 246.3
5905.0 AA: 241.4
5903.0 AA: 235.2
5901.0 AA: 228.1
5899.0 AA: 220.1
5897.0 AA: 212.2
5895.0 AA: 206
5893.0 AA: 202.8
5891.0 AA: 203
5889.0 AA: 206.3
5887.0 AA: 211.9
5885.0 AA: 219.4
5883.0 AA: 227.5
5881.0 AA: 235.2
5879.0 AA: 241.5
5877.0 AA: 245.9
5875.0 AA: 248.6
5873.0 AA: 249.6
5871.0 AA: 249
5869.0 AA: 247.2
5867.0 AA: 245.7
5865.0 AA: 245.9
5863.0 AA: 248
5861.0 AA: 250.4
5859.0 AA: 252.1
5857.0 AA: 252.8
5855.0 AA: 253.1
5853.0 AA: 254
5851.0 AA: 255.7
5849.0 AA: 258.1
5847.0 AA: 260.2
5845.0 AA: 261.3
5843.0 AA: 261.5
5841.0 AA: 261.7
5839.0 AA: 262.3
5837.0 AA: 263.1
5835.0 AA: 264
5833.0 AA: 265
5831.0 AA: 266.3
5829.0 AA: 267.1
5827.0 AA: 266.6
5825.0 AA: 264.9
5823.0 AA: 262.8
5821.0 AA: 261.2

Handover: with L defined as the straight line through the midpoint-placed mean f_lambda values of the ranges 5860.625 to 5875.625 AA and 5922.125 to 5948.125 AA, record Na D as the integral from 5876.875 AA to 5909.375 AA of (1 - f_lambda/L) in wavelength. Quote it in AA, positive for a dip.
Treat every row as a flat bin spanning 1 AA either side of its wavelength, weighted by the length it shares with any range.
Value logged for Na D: 3.4 AA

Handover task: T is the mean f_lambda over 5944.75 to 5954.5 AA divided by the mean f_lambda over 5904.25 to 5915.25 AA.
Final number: 1.03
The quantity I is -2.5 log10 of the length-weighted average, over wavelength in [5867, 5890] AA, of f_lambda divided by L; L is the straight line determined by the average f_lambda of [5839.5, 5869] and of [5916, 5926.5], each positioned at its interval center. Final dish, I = 0.09 mag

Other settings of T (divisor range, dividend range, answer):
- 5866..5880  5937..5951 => 1.04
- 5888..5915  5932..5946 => 1.12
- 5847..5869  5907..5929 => 1.01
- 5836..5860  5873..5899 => 0.86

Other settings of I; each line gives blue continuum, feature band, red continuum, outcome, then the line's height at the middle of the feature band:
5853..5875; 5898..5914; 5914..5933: 0.057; 253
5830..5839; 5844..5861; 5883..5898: -0.038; 247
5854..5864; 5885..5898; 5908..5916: 0.204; 251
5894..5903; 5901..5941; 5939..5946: -0.053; 239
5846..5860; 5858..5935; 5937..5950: 0.072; 256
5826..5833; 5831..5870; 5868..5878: 0.006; 258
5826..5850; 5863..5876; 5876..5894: -0.056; 235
